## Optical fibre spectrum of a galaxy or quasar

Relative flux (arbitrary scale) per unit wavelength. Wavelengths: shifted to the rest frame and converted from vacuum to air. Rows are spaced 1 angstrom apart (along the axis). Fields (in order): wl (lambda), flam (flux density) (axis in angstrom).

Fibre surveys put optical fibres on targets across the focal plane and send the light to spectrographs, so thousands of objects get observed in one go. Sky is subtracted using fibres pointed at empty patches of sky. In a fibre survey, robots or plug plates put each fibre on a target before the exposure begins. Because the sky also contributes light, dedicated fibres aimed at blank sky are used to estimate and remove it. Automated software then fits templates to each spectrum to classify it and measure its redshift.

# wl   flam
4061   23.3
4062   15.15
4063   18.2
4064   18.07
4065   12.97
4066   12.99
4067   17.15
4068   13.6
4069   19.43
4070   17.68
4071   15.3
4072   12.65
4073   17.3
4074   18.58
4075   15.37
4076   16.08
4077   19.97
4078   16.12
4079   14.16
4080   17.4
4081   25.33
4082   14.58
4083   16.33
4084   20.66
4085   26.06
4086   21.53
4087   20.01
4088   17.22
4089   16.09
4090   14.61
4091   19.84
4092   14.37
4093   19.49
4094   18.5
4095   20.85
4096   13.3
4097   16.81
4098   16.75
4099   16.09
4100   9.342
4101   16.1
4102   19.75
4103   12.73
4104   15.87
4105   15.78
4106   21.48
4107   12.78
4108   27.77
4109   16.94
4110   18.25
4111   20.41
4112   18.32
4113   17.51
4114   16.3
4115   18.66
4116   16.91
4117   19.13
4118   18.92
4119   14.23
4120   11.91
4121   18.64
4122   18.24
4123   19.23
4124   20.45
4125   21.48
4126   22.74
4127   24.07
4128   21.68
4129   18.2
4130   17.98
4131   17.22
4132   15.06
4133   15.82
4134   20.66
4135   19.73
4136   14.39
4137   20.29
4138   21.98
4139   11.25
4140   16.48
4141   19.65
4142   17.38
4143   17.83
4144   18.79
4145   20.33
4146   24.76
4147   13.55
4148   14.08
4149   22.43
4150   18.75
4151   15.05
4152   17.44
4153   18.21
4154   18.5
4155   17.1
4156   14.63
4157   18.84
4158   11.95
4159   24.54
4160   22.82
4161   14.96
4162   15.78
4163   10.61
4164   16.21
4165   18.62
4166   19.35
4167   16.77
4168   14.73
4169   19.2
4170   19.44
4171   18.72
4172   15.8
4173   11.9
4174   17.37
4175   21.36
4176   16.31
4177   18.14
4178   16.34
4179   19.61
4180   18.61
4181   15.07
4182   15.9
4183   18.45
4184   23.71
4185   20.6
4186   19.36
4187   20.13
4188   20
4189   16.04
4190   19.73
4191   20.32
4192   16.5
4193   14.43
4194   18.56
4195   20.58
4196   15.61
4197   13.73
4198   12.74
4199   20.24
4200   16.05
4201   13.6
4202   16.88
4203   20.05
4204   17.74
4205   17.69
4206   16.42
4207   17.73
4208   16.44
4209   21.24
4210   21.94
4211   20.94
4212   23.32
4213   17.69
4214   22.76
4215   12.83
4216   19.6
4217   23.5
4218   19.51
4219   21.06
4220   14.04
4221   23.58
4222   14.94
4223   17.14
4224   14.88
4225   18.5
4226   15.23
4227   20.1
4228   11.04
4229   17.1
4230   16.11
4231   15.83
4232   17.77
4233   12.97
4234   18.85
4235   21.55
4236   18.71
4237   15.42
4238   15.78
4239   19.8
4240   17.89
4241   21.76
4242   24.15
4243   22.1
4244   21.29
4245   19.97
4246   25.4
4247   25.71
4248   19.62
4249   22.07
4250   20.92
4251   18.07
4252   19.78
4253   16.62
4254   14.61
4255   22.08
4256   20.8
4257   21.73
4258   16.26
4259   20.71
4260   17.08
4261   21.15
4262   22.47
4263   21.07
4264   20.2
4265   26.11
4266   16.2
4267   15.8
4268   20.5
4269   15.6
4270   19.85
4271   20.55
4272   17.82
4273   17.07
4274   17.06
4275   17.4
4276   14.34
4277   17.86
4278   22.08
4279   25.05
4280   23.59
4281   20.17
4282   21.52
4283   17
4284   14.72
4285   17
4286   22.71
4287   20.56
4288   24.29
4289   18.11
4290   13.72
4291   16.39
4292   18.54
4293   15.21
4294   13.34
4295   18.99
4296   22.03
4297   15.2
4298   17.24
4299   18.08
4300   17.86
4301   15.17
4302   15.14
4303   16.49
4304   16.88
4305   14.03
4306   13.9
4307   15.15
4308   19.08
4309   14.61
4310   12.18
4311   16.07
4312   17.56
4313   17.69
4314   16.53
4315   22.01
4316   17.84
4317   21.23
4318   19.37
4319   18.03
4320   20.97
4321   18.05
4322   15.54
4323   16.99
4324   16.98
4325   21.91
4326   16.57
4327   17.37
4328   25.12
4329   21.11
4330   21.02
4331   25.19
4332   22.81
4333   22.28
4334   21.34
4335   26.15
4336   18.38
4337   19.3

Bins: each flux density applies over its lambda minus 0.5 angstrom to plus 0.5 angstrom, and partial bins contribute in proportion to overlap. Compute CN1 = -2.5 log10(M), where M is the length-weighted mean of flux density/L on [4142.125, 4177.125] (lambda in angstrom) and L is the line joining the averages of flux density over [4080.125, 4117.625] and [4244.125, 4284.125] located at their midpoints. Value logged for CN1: 0.06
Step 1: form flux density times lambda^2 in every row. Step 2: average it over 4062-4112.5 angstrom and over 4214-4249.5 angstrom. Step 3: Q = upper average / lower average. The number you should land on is 1.2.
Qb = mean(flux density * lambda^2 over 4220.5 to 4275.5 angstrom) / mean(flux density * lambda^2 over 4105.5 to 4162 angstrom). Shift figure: 1.09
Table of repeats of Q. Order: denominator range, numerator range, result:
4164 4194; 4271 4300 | 1.08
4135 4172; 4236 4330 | 1.13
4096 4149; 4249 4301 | 1.13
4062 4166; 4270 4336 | 1.15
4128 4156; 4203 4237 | 1.05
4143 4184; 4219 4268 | 1.12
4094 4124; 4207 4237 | 1.11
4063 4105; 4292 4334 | 1.19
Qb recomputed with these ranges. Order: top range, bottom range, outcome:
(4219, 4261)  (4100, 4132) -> 1.10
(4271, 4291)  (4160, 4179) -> 1.18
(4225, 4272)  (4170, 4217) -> 1.09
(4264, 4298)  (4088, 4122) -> 1.19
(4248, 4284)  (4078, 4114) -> 1.19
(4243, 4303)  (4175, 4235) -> 1.10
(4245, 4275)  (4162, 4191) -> 1.15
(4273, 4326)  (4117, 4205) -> 1.07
